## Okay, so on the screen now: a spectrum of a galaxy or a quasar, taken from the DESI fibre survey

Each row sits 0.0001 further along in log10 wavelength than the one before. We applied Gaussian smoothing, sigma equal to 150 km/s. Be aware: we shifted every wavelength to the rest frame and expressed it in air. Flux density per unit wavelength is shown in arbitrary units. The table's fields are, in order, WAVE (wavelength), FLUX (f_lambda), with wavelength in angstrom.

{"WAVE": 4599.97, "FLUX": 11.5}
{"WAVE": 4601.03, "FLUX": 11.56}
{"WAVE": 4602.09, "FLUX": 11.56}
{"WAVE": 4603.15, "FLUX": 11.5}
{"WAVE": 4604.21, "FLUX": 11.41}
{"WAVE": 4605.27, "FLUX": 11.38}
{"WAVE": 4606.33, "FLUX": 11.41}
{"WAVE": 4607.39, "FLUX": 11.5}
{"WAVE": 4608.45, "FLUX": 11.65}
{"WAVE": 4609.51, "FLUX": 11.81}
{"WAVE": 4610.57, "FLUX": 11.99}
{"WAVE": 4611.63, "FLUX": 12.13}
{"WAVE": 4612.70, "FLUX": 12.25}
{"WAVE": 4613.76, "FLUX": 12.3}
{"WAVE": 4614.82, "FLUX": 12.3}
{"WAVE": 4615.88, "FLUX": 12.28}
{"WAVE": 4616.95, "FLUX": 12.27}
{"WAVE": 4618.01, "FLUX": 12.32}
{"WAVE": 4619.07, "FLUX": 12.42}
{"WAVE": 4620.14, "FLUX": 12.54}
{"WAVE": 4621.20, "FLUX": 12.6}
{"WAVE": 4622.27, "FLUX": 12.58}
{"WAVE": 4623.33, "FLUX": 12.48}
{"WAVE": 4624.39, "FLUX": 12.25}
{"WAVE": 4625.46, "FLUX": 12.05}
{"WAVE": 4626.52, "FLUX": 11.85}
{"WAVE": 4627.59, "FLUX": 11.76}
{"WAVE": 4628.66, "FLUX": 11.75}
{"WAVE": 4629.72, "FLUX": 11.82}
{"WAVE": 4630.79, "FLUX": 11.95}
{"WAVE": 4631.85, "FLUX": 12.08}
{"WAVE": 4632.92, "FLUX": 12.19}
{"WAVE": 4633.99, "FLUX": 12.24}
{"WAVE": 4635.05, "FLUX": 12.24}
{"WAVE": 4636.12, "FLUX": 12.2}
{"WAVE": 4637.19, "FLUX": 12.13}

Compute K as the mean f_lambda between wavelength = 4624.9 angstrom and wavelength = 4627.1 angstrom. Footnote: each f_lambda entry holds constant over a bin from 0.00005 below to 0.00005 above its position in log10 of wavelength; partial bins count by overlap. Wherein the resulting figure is 11.9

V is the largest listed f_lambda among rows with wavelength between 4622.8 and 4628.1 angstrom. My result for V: 12.48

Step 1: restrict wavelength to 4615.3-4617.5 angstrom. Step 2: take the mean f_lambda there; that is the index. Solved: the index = 12.3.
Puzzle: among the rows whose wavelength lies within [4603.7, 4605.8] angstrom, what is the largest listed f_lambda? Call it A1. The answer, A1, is 11.41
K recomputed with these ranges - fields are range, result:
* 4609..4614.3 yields 12.1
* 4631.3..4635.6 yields 12.2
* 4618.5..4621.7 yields 12.5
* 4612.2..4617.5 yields 12.3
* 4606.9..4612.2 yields 11.8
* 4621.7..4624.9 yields 12.5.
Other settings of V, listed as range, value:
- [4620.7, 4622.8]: 12.6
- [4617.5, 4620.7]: 12.54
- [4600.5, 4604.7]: 11.56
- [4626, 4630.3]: 11.85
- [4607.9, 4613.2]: 12.25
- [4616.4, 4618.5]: 12.32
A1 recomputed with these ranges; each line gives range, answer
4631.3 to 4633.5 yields 12.19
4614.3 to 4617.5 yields 12.3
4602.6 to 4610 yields 11.81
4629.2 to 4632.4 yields 12.08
